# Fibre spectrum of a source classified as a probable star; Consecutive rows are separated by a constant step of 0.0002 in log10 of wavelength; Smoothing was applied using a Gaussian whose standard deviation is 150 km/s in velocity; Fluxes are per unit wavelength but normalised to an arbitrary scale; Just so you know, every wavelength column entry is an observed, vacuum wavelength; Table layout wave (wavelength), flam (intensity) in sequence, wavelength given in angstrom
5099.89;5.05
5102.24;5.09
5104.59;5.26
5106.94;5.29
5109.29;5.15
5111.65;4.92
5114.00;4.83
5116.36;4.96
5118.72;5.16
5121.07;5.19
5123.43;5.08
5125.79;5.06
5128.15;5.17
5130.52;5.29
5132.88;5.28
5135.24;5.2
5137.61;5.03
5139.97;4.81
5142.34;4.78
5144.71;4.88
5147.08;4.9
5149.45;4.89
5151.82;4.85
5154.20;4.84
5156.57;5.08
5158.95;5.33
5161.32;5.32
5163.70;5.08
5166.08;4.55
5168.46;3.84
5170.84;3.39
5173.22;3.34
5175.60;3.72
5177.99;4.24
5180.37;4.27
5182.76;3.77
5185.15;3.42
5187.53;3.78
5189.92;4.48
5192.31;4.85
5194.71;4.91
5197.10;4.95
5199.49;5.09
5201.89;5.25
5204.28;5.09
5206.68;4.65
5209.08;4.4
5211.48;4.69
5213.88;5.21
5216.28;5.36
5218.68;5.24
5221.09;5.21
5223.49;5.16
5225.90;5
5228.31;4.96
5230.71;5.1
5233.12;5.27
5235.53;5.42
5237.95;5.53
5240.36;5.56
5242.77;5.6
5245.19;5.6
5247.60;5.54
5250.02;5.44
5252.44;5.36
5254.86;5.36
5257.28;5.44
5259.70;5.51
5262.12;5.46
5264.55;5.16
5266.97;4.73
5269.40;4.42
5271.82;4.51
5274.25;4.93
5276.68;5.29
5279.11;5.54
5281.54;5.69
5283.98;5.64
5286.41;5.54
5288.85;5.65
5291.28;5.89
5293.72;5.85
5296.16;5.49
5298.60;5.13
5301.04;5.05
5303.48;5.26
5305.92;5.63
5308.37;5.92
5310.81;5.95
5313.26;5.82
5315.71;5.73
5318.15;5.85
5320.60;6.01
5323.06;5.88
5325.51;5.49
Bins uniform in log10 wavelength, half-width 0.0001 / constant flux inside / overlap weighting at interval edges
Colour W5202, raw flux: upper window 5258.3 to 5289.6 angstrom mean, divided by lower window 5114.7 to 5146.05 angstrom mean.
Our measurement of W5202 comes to 1.03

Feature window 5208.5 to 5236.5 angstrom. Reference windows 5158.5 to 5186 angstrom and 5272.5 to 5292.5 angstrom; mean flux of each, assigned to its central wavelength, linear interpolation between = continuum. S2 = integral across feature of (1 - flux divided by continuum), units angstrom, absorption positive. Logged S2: -1.9 angstrom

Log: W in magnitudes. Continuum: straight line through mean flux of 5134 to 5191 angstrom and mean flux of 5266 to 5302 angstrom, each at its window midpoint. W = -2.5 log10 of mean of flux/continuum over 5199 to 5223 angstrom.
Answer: -0.05 mag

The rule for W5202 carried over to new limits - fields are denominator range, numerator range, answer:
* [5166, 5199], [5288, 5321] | 1.37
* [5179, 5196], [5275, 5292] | 1.32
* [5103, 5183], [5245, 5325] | 1.14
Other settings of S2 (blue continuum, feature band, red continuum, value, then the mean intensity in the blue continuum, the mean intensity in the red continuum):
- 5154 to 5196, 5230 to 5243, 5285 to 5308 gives -1.3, 4.33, 5.52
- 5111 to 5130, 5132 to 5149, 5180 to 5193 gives -0.8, 5.06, 4.06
